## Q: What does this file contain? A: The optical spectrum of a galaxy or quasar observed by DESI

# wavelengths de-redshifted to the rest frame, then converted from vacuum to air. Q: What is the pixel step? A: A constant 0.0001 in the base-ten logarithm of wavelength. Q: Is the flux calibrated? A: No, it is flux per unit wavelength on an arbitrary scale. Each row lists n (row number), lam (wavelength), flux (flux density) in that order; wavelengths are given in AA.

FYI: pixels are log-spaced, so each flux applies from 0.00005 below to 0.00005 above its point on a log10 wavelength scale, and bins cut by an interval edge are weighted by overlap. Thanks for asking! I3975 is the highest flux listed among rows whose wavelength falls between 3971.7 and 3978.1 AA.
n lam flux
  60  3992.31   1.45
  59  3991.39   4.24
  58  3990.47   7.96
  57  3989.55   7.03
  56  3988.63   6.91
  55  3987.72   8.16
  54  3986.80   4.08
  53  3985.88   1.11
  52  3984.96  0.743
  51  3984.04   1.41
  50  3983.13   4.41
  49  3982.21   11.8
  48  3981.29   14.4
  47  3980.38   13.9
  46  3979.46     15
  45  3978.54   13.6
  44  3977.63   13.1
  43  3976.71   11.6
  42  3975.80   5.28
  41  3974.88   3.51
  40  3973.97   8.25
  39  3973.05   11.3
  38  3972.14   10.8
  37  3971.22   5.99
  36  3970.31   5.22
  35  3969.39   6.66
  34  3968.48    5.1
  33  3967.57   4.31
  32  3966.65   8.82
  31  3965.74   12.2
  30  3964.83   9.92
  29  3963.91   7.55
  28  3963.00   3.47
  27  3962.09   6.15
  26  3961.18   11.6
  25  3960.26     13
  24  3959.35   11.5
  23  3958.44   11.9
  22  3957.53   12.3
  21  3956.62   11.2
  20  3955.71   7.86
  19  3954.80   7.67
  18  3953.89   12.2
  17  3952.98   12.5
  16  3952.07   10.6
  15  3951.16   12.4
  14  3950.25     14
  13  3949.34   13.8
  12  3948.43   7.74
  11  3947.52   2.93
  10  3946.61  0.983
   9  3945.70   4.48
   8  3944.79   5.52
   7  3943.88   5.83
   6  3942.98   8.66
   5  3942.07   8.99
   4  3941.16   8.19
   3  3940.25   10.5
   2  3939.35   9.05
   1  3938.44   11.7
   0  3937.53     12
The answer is 13.1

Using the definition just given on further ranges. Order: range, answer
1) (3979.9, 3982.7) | 14.4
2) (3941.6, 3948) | 8.99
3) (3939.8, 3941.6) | 10.5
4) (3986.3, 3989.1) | 8.16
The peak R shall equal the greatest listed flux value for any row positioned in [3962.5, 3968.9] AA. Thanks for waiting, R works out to 12.2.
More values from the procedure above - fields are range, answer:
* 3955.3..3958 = 12.3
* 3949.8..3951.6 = 14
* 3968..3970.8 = 6.66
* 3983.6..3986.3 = 1.41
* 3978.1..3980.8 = 15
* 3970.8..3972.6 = 10.8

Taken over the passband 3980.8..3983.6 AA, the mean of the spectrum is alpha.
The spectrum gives 10.2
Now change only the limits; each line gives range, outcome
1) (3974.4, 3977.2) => 6.88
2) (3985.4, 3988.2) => 4.45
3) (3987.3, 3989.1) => 7.55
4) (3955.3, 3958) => 10.5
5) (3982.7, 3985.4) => 2.18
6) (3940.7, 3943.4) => 8.59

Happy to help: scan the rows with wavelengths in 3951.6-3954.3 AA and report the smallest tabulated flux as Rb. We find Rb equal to 10.6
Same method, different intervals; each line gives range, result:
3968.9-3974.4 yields 5.22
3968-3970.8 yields 5.1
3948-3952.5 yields 7.74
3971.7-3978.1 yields 3.51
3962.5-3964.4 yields 3.47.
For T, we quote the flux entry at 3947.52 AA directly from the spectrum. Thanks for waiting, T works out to 2.93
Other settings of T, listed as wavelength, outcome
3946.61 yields 0.983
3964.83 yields 9.92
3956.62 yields 11.2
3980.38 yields 13.9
